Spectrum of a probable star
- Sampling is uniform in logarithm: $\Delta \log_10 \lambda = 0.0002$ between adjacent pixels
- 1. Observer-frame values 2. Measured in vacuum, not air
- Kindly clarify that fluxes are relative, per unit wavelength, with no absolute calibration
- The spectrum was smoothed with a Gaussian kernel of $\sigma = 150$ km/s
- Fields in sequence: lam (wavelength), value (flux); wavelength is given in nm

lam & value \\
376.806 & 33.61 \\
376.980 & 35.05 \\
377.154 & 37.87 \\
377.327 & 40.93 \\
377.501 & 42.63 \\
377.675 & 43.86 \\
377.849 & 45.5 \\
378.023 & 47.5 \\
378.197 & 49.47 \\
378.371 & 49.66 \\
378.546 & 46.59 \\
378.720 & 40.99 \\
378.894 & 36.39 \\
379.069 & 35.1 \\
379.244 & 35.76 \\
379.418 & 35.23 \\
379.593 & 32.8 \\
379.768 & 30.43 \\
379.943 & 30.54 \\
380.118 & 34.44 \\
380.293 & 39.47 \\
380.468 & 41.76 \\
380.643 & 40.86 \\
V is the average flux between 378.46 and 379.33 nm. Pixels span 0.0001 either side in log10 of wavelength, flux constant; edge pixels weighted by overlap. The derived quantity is 39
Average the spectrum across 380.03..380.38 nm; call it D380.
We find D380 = 37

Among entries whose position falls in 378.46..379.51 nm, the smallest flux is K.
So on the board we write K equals 35.1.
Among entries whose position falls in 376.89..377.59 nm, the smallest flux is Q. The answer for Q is 35.05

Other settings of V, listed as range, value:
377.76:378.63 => 47.7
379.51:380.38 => 33.5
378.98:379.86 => 33.8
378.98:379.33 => 35.3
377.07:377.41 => 39.5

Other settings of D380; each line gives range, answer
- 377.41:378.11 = 44.8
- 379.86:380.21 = 32.6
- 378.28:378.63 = 48.1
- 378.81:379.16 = 35.7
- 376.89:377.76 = 40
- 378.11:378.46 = 49.5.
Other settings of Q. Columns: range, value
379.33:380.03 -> 30.43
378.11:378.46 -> 49.47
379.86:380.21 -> 30.54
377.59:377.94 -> 43.86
